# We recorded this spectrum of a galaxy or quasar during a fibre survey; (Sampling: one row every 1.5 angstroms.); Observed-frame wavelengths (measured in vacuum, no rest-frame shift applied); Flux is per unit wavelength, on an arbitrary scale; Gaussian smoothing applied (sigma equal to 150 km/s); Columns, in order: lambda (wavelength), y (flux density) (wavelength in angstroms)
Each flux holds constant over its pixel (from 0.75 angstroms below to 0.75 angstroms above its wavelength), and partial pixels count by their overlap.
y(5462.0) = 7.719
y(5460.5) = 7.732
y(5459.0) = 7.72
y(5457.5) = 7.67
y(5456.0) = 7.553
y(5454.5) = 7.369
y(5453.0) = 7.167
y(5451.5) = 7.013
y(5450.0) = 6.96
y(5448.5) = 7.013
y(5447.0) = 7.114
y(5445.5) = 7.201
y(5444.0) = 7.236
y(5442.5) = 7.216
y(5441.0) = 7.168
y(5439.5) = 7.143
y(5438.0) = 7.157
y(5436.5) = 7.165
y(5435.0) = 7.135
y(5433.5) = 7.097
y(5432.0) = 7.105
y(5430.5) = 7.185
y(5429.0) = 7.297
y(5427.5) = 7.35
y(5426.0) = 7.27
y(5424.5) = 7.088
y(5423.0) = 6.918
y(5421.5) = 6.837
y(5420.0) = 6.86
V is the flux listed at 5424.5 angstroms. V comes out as 7.088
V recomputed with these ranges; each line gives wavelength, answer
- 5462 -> 7.719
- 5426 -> 7.27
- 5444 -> 7.236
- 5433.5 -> 7.097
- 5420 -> 6.86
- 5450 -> 6.96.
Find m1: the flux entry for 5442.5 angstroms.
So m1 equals 7.216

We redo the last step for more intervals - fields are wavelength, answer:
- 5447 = 7.114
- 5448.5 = 7.013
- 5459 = 7.72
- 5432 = 7.105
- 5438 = 7.157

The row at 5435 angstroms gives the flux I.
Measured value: 7.135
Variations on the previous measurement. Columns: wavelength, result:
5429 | 7.297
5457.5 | 7.67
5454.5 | 7.369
